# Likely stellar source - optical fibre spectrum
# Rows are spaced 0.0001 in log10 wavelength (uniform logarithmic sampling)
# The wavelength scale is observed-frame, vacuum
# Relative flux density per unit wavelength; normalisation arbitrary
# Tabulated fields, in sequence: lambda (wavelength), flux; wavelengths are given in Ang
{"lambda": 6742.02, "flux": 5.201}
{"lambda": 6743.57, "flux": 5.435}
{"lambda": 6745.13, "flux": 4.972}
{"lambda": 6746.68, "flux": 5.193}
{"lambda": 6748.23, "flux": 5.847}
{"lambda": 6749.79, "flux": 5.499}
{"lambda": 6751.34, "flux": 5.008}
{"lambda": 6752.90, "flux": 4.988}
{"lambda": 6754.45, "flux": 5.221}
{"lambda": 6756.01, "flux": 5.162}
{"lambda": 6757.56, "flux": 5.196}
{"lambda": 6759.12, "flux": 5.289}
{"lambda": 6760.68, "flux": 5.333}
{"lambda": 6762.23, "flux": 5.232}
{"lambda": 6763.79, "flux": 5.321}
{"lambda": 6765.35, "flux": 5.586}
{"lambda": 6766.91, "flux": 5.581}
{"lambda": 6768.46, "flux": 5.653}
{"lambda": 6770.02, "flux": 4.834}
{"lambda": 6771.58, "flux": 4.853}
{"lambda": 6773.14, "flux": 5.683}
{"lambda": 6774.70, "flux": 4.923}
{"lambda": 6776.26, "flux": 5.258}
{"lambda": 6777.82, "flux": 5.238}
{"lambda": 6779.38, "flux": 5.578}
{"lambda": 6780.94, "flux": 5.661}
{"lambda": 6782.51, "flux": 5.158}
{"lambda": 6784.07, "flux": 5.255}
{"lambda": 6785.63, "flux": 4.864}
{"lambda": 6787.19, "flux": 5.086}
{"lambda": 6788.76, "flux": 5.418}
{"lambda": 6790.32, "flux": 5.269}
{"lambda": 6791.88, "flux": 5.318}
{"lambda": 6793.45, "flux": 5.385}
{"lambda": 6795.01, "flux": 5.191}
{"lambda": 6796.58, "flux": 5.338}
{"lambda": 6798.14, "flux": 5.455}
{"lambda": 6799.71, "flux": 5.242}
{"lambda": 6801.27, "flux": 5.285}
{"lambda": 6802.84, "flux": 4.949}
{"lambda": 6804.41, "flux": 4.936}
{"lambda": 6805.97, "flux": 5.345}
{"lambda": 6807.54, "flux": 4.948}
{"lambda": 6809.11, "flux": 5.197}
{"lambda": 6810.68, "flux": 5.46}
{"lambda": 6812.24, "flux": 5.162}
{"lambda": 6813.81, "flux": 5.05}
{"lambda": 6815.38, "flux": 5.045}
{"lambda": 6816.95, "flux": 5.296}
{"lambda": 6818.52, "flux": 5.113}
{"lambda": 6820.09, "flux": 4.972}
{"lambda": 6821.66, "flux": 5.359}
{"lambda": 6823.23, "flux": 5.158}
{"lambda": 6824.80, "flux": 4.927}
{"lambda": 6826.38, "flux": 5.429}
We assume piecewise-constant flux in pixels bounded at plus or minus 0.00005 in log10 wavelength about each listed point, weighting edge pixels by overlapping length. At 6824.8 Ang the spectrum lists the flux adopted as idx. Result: 4.927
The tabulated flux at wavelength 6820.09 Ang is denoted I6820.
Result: 4.972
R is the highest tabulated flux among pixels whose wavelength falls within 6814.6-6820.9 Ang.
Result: 5.296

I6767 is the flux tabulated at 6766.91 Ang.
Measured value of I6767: 5.581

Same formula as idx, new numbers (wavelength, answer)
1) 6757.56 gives 5.196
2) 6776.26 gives 5.258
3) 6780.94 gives 5.661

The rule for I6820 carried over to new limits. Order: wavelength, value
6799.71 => 5.242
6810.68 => 5.46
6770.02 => 4.834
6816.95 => 5.296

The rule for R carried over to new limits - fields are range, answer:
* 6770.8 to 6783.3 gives 5.683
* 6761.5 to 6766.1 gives 5.586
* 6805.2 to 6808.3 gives 5.345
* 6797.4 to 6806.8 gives 5.455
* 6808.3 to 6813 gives 5.46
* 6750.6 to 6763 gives 5.333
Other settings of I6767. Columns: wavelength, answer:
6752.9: 4.988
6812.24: 5.162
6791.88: 5.318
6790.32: 5.269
